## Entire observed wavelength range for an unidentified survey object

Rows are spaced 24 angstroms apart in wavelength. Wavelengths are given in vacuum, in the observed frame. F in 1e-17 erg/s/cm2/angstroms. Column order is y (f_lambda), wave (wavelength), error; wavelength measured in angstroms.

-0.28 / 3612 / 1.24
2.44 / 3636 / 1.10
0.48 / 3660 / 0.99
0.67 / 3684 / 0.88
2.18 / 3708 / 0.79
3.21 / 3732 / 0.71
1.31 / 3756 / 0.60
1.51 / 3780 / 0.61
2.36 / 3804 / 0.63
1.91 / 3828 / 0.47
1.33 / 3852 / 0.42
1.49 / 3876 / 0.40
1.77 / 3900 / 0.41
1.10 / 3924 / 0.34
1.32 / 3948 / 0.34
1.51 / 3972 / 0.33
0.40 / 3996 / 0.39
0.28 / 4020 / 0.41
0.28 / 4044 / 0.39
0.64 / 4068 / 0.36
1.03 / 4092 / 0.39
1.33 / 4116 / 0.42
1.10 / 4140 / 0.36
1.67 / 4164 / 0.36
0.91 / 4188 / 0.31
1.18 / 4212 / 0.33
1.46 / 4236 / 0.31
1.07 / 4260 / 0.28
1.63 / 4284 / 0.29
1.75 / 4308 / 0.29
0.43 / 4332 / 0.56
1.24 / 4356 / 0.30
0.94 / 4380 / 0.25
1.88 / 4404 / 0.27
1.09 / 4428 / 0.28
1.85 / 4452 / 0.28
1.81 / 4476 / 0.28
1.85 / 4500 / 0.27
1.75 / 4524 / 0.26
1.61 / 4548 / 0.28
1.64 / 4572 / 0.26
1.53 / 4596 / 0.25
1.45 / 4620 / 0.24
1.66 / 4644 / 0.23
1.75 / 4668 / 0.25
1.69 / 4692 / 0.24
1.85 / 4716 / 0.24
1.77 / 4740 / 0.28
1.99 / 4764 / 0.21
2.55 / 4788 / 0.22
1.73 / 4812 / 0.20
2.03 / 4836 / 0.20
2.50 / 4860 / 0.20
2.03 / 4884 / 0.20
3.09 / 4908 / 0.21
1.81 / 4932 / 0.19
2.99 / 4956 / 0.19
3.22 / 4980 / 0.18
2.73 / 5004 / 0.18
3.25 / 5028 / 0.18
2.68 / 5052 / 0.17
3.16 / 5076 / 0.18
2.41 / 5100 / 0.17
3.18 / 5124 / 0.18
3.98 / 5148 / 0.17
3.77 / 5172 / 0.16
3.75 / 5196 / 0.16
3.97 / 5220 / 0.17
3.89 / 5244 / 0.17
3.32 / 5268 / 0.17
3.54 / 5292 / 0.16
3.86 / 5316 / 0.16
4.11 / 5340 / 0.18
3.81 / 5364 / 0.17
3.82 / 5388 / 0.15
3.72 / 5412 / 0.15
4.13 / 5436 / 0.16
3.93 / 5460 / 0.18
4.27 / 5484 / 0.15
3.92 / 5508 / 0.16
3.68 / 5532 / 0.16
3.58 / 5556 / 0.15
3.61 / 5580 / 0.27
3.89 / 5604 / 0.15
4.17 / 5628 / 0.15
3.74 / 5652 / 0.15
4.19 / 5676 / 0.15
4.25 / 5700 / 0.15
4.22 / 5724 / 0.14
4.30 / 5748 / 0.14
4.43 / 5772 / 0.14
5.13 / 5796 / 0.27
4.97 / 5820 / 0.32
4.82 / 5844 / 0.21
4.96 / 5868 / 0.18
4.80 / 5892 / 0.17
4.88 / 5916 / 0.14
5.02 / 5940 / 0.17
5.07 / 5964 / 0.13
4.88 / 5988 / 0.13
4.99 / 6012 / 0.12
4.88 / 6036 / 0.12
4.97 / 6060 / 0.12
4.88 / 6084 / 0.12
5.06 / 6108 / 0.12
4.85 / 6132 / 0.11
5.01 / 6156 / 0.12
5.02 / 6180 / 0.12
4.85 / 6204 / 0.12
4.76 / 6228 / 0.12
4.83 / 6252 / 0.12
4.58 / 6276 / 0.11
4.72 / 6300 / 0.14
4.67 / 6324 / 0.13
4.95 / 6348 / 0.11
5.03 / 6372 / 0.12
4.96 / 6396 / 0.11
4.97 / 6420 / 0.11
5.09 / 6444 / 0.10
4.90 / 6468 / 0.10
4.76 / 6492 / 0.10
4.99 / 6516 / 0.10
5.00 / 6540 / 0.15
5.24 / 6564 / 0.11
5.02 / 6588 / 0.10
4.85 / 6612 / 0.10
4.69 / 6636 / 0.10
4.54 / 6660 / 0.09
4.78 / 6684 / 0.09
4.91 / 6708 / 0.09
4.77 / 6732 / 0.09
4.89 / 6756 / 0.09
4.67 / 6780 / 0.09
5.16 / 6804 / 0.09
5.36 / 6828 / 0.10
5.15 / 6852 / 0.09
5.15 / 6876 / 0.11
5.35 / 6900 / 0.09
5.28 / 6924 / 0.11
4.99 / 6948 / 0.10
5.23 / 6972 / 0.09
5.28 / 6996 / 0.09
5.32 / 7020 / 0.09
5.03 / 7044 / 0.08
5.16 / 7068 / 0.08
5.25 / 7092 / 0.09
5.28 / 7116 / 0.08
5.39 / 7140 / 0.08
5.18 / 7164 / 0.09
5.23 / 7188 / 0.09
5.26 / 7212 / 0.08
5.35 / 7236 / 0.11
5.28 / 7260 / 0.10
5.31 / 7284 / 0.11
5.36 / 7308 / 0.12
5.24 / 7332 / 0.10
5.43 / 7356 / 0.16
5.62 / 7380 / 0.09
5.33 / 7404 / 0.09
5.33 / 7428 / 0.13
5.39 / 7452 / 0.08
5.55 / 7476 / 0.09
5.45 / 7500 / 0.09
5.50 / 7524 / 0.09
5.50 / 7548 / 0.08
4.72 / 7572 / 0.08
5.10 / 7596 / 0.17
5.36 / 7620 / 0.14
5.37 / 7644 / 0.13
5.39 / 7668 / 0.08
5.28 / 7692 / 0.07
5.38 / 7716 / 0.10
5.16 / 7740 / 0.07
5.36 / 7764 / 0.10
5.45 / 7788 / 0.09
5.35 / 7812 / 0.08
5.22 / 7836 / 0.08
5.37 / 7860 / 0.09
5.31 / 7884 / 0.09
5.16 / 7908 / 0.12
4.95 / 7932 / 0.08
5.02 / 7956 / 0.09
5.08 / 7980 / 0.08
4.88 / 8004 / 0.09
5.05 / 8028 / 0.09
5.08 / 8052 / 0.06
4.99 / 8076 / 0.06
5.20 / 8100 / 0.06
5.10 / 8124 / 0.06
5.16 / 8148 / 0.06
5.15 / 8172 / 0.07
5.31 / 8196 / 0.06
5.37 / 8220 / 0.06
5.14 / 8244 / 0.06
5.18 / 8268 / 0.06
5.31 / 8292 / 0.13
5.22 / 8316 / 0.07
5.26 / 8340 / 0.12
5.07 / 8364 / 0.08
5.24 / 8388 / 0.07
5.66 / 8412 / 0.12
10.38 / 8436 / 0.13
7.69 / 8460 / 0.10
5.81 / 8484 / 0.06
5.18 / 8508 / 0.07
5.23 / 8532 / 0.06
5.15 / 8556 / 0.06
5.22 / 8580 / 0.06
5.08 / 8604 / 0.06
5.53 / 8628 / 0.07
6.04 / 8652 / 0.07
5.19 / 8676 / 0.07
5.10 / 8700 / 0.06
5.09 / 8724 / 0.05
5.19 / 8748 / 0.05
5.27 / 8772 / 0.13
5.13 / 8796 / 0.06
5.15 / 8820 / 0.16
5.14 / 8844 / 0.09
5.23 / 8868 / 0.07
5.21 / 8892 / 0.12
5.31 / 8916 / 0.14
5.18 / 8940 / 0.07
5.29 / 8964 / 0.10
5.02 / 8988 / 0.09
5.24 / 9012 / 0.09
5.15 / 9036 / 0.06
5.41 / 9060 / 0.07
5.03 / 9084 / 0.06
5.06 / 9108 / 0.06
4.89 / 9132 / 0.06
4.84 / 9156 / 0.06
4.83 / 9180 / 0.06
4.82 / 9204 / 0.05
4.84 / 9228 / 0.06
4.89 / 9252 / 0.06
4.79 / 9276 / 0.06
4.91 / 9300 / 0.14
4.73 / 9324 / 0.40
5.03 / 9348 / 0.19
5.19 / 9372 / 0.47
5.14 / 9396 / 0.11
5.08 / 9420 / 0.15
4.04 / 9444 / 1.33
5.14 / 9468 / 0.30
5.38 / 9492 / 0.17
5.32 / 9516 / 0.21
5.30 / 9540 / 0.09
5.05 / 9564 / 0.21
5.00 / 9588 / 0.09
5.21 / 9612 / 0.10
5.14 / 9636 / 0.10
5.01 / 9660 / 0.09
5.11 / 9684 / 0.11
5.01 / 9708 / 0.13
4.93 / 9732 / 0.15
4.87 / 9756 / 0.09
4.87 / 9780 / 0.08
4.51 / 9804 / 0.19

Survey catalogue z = 0.286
